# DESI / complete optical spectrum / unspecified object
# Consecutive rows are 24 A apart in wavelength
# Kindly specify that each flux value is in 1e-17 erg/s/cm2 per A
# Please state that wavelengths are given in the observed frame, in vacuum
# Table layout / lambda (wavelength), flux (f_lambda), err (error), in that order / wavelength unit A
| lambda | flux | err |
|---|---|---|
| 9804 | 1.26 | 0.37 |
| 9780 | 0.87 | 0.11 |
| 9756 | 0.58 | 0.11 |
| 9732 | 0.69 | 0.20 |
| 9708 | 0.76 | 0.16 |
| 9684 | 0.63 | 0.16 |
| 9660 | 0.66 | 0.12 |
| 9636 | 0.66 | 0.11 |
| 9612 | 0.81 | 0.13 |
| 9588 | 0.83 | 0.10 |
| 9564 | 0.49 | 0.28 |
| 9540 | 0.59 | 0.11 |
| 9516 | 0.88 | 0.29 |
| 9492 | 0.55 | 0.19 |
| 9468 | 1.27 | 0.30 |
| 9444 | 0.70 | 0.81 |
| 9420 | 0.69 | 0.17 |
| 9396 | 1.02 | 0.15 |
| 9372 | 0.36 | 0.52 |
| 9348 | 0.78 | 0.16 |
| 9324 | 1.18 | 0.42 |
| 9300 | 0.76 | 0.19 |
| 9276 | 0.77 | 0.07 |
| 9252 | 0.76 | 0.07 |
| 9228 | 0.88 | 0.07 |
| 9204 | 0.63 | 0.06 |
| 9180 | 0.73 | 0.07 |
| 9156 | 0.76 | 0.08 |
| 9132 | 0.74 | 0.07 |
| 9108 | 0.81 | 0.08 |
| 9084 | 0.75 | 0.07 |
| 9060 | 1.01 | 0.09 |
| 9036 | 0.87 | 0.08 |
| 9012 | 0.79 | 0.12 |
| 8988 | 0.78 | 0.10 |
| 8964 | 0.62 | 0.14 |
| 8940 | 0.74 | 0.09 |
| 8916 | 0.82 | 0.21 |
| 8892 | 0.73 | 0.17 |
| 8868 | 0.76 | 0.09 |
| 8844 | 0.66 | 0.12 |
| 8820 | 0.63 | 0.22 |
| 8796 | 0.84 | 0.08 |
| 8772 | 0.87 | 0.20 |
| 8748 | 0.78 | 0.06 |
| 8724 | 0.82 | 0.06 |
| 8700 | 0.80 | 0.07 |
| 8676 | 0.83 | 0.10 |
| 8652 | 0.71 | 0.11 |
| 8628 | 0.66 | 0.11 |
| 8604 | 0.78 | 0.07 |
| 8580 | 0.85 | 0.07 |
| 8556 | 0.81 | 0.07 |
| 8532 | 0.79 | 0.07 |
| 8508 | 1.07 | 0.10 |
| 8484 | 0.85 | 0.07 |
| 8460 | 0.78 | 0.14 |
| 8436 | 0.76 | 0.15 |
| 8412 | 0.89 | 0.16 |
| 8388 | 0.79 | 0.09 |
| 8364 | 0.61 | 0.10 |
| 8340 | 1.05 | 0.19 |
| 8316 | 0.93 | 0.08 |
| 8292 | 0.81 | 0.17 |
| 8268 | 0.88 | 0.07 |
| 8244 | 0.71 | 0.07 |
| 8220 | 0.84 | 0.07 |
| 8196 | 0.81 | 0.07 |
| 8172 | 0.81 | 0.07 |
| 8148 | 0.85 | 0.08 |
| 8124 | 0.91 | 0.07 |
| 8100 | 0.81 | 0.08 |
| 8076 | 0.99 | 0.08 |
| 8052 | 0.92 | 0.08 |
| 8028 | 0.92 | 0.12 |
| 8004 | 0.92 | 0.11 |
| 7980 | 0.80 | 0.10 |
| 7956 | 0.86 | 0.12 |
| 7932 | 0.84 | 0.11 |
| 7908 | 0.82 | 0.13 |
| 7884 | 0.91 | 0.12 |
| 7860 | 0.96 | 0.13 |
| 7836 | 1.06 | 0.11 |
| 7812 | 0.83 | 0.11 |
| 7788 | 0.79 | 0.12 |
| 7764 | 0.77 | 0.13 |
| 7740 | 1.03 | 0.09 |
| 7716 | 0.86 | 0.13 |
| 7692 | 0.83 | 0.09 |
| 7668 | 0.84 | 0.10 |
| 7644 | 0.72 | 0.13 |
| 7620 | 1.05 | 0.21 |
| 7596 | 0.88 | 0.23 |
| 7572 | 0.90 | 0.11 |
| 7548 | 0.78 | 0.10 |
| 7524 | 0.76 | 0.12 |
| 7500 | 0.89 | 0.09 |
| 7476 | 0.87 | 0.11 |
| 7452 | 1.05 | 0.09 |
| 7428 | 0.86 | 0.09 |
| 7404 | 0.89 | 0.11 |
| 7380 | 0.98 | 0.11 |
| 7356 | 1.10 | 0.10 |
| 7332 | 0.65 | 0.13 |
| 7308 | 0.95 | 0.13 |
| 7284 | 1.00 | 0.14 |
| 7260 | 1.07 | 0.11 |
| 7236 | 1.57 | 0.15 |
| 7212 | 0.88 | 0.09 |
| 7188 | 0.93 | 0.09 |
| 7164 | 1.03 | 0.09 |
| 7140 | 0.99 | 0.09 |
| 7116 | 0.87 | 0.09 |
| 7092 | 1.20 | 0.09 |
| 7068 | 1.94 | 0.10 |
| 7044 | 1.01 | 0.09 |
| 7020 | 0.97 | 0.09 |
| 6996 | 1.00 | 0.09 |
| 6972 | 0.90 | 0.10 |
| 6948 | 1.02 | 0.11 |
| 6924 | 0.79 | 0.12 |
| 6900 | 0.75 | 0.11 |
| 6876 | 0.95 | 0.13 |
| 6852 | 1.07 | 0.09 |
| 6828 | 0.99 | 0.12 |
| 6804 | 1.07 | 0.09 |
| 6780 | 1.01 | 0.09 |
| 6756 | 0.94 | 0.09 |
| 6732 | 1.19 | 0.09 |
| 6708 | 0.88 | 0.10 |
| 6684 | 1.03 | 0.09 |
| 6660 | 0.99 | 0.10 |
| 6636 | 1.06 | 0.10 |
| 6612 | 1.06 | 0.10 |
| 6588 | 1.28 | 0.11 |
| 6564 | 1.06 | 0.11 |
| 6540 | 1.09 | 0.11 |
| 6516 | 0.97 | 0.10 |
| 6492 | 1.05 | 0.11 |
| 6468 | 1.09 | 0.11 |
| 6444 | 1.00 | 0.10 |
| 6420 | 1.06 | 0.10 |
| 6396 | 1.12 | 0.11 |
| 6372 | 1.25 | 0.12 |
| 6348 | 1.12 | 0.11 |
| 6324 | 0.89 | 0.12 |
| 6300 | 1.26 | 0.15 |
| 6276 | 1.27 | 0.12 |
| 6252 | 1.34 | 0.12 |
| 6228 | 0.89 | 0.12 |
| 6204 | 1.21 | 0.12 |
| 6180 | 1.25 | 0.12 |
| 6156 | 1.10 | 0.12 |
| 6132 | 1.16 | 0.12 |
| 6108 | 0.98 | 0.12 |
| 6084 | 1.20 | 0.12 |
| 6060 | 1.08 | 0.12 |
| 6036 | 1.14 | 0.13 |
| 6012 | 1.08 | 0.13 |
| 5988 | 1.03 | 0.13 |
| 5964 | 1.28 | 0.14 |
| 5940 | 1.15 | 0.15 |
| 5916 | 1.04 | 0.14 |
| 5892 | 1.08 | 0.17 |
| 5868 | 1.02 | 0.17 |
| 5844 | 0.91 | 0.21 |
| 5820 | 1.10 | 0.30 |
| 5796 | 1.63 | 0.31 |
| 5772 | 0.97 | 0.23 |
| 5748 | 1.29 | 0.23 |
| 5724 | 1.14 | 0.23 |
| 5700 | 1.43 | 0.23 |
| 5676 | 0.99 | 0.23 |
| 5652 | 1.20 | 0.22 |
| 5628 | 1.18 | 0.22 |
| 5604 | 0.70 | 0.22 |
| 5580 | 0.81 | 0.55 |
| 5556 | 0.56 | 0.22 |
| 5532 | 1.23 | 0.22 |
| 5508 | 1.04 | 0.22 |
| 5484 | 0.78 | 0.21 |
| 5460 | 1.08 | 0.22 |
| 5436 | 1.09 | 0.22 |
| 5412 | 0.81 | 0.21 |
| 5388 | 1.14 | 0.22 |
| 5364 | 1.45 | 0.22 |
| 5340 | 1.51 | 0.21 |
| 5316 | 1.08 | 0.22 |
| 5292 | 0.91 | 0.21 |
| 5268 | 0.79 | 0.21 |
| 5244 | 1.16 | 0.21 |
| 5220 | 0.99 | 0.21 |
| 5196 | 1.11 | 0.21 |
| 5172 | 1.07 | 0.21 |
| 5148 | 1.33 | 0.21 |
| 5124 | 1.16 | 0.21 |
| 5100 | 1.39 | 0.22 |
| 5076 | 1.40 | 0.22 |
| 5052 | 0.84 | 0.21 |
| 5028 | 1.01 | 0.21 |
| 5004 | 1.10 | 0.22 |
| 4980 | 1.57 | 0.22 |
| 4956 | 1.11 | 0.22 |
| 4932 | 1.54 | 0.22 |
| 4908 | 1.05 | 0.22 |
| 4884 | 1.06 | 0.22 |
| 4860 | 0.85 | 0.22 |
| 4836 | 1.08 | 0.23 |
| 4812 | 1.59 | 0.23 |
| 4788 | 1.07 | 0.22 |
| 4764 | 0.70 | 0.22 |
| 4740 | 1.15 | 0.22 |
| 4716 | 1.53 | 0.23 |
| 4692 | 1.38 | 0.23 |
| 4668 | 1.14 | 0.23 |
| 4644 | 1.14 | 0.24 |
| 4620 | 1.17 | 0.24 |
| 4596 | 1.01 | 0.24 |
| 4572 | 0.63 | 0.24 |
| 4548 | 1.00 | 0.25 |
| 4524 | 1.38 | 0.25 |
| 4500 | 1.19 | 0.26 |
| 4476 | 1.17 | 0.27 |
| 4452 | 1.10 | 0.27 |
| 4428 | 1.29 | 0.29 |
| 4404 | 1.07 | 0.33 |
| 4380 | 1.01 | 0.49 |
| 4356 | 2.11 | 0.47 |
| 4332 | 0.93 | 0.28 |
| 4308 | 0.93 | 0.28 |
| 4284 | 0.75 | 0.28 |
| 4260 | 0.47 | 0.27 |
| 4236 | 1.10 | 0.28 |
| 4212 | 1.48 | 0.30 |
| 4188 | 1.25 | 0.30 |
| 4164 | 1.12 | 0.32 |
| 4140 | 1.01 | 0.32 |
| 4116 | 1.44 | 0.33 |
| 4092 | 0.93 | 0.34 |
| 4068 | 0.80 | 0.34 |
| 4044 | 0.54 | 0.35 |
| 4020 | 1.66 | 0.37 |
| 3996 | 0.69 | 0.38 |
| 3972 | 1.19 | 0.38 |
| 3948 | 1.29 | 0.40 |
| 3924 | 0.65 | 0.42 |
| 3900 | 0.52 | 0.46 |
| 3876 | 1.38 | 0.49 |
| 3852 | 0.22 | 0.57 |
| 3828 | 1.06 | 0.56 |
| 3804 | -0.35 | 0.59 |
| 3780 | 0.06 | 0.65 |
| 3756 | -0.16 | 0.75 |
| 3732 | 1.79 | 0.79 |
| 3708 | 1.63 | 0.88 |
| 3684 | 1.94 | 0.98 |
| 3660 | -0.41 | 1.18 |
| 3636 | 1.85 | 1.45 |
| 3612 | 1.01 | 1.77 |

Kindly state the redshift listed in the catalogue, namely 0.08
